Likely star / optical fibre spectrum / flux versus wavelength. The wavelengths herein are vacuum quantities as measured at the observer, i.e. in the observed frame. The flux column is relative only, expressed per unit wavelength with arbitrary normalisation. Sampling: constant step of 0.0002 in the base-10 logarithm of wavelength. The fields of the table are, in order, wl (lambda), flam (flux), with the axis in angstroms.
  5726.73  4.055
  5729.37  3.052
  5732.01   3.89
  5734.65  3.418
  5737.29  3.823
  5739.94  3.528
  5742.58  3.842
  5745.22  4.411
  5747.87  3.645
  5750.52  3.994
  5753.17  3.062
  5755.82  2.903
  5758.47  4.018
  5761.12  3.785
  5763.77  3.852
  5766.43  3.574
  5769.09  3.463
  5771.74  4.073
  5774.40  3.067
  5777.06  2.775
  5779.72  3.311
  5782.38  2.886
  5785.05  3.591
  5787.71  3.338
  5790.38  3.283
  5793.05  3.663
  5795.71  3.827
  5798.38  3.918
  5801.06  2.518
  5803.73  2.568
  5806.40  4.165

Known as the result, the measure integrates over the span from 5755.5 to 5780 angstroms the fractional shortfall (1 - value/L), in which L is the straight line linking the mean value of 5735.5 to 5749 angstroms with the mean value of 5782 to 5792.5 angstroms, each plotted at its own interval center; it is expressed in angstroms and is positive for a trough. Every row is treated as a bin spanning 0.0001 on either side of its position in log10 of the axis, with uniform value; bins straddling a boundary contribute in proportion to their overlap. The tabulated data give 0.30 angstroms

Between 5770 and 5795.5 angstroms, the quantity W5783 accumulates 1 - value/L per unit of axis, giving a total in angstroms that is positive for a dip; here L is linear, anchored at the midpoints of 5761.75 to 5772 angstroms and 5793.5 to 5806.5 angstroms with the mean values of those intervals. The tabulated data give 1.27 angstroms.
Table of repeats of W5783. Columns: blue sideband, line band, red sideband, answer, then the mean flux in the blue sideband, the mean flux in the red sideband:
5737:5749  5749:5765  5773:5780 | -0.5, 3.85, 3.02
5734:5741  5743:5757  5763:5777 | -0.2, 3.61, 3.52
